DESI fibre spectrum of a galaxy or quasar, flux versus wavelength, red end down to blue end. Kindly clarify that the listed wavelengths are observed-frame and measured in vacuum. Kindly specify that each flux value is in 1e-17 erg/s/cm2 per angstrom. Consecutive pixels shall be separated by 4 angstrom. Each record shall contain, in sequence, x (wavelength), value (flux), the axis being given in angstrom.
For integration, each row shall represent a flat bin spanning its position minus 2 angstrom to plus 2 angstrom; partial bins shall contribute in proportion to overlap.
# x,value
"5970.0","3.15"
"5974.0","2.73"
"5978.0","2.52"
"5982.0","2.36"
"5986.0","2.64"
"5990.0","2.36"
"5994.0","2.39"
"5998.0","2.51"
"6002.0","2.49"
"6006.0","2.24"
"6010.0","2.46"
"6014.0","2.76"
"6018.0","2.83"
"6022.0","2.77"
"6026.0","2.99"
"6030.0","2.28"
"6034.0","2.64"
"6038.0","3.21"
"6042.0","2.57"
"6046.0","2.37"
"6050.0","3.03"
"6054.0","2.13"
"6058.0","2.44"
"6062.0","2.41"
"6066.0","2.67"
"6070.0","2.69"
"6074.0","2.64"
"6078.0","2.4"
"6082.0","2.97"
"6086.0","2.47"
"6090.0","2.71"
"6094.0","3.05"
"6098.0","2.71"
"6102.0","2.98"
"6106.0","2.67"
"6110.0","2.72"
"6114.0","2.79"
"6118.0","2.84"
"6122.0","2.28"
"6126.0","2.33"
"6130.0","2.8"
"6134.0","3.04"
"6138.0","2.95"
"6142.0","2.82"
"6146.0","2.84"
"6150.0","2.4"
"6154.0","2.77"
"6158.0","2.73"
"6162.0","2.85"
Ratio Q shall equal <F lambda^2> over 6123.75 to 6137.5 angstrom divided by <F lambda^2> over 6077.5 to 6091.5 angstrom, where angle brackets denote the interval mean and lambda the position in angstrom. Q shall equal 1.0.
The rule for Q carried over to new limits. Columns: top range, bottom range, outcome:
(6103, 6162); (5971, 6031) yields 1.11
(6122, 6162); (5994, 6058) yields 1.09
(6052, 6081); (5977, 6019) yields 1.02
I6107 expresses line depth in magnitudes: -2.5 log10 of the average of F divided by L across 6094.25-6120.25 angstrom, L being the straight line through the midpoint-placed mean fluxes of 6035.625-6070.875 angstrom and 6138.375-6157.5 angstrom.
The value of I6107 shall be -0.05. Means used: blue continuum 2.61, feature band 2.8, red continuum 2.73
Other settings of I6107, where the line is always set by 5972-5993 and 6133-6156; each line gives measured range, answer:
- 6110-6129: 0.065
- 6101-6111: -0.020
